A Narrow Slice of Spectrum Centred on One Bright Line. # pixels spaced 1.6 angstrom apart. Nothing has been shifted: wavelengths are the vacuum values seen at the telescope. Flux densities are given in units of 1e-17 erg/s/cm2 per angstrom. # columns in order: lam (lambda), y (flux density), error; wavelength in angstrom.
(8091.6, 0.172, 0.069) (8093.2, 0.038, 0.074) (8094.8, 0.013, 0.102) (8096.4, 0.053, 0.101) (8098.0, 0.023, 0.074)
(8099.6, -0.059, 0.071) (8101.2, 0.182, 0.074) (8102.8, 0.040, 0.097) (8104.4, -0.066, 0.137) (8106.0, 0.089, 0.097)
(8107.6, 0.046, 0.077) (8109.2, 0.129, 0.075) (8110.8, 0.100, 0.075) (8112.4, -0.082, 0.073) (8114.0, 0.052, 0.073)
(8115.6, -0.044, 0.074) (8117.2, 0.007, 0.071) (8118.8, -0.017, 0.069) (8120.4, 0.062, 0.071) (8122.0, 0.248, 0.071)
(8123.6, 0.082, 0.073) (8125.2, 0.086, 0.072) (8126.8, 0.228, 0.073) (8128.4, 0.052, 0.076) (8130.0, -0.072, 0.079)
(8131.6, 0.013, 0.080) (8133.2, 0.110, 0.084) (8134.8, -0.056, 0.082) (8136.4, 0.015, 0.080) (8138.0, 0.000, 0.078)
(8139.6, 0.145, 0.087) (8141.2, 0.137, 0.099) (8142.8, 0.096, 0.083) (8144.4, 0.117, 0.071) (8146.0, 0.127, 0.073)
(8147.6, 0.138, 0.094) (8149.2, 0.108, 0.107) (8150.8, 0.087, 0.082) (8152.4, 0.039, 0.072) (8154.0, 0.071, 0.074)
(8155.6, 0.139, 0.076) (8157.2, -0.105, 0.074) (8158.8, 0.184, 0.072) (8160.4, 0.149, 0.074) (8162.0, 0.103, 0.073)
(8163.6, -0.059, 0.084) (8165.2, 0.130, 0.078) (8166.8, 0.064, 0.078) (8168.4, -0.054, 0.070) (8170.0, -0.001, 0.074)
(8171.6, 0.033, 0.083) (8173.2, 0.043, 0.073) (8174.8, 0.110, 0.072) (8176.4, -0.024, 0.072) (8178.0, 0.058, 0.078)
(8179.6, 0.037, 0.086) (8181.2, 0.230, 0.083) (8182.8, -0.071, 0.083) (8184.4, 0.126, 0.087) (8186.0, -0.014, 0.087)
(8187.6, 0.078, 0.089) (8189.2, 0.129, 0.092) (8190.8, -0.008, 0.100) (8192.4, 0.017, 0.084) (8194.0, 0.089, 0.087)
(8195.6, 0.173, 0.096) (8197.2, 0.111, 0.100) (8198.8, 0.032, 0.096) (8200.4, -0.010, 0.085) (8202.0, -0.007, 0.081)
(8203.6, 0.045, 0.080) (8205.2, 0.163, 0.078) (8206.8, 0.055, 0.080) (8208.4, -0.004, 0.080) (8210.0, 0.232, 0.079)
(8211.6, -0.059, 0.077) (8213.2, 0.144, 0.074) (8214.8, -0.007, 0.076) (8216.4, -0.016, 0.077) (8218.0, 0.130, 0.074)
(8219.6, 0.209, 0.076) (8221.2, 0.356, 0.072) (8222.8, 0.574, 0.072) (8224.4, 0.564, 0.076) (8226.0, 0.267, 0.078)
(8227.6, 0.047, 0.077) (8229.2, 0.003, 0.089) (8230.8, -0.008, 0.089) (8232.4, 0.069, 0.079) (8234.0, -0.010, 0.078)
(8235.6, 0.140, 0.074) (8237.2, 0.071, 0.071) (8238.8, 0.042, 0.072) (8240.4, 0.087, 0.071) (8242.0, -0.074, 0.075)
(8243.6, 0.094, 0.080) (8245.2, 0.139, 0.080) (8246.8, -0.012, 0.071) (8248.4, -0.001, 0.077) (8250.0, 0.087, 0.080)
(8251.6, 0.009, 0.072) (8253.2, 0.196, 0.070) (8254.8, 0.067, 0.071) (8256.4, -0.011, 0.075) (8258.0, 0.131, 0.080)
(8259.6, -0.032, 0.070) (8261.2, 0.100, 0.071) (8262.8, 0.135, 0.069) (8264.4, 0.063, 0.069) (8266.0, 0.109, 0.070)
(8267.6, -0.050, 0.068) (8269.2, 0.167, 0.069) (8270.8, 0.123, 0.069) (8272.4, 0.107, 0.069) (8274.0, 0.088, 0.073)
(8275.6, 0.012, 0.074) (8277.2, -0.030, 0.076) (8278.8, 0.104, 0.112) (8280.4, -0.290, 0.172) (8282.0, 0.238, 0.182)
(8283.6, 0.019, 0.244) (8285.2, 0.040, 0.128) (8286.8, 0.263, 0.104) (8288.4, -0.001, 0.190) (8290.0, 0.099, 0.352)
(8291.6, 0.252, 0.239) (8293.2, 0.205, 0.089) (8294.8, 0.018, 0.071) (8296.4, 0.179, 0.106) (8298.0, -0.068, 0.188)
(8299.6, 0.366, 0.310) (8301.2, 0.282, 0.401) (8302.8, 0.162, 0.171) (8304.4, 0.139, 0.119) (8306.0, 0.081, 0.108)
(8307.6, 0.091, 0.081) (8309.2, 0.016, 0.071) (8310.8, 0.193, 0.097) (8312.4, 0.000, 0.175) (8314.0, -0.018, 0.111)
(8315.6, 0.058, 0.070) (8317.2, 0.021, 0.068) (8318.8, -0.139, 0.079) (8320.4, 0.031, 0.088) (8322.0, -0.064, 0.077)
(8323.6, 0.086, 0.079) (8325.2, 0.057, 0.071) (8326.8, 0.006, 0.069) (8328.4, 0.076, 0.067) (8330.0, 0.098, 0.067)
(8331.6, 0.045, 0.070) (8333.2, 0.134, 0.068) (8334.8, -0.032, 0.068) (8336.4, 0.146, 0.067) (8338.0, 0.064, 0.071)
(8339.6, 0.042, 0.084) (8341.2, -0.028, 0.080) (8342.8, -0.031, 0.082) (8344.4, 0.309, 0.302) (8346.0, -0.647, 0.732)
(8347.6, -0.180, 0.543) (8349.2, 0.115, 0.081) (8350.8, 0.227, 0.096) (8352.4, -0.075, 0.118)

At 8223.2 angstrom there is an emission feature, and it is H-gamma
